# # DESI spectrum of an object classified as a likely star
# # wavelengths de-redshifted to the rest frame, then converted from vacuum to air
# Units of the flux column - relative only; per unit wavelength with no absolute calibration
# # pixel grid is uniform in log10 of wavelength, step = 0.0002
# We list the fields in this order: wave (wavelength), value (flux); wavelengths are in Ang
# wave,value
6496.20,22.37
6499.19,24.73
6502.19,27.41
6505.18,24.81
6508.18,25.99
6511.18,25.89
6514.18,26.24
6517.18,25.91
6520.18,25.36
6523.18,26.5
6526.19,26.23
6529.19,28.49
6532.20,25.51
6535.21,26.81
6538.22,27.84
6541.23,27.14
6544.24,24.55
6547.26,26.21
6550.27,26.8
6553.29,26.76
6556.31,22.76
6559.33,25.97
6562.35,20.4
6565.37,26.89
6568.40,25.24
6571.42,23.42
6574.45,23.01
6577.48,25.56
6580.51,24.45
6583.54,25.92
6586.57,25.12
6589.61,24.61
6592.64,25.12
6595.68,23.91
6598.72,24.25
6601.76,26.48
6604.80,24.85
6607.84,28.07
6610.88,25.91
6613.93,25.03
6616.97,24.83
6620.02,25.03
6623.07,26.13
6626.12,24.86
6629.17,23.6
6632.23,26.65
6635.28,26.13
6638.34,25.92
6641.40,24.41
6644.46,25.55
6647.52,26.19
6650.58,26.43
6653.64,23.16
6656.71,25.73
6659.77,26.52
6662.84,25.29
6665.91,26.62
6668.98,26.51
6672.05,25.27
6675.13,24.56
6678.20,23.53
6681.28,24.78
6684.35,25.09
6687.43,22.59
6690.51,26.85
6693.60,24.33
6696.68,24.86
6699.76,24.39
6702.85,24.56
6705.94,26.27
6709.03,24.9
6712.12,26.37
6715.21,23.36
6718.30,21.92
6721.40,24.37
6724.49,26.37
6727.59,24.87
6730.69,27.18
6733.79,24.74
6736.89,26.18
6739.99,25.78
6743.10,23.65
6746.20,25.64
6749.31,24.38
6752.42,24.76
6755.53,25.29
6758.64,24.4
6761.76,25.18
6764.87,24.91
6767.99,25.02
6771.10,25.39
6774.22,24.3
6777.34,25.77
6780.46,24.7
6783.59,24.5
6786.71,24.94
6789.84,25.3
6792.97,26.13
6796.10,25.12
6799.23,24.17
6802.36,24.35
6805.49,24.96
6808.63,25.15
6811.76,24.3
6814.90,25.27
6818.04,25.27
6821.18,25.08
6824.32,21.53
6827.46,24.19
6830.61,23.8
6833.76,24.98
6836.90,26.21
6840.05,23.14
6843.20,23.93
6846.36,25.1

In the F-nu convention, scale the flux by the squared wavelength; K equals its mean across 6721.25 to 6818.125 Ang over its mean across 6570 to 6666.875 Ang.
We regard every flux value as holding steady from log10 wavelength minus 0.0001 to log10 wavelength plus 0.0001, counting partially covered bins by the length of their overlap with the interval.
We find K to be 1.04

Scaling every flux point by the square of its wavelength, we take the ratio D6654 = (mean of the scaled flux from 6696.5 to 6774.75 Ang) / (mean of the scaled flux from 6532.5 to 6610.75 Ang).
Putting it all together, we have 1.0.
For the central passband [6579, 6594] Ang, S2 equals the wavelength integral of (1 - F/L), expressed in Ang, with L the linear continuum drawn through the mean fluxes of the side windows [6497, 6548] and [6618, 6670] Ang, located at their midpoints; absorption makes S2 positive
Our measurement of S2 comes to 0.5 Ang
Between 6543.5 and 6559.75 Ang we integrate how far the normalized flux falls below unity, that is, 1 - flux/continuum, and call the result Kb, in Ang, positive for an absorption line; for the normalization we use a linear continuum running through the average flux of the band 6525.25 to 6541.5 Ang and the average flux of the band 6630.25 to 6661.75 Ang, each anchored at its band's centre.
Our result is 0.8 Ang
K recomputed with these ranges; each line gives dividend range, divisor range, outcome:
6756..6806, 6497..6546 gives 1.03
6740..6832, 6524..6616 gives 1.04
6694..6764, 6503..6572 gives 1.03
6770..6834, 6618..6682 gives 1.02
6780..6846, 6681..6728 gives 1.03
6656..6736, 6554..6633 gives 1.04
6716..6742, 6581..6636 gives 1.03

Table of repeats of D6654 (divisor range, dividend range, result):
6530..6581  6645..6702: 1.03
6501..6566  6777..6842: 1.03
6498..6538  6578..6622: 0.99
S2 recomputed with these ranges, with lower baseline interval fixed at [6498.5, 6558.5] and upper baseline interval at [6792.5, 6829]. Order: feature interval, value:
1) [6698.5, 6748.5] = 0.1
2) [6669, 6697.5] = 0.6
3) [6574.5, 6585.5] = 0.4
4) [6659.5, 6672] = -0.4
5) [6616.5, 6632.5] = 0.3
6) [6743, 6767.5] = 0.0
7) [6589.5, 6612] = 0.2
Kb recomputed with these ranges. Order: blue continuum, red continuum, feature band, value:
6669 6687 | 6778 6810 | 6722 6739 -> -0.67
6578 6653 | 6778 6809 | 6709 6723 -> 0.57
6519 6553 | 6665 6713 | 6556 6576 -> 1.68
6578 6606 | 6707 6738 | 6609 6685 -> -1.09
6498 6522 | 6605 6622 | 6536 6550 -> -0.38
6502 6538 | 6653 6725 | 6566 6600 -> 1.47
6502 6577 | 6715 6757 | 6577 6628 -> 0.28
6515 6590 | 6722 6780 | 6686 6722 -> 0.99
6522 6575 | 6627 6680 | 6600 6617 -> -0.29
